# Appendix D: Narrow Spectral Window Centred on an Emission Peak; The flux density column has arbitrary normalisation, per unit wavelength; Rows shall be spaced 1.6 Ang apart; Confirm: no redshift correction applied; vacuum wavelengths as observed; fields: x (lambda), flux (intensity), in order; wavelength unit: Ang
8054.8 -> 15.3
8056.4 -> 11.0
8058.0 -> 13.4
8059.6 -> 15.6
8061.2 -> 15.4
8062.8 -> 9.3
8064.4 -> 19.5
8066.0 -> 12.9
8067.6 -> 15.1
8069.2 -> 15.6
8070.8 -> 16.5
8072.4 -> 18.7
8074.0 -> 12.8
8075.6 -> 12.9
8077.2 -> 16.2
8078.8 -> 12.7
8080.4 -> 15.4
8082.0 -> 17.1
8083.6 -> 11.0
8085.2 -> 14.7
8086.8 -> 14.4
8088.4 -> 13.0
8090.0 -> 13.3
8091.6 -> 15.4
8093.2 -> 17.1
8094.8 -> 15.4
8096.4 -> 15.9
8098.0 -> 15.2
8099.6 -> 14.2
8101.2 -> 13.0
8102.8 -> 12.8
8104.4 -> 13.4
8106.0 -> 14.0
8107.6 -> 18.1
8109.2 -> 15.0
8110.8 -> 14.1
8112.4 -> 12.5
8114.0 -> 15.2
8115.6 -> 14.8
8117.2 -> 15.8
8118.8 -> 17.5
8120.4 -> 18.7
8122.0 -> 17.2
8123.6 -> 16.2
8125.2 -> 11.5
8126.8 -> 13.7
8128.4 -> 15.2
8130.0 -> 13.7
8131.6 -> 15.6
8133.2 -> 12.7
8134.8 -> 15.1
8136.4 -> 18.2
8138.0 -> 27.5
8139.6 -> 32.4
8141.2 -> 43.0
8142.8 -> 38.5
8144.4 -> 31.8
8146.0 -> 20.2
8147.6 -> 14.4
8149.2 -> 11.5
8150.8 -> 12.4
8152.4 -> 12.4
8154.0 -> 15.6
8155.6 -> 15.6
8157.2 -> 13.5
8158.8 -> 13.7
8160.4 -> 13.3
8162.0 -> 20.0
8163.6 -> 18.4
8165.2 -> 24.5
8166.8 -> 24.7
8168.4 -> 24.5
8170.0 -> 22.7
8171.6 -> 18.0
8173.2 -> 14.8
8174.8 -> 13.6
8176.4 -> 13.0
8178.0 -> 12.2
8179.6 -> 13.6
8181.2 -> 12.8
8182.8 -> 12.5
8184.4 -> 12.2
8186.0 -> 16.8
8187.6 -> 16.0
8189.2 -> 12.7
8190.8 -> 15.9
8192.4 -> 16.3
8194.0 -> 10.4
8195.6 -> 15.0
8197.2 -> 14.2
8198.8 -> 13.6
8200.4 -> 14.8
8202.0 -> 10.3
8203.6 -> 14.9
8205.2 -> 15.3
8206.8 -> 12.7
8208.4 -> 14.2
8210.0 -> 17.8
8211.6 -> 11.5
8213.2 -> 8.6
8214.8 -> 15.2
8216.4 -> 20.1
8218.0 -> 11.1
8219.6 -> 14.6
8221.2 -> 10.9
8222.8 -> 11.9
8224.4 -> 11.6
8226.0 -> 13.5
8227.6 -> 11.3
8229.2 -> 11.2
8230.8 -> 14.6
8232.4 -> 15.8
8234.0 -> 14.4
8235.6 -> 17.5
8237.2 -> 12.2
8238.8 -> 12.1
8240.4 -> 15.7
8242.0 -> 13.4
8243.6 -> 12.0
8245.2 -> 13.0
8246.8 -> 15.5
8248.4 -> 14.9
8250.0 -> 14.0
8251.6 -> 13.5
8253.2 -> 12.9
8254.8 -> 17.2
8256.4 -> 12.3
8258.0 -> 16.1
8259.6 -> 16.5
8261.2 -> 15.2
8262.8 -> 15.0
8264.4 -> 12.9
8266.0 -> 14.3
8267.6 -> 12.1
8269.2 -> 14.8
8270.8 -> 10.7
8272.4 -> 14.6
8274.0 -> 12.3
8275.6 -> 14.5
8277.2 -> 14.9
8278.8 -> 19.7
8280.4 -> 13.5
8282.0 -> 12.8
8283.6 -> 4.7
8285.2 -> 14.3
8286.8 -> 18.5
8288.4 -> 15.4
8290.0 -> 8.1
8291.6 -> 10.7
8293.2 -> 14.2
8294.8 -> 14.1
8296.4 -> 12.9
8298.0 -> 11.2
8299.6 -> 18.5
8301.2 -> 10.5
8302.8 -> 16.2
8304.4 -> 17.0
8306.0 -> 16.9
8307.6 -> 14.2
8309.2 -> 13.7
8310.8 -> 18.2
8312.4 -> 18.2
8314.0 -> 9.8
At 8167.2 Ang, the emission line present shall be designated [N II] 6583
